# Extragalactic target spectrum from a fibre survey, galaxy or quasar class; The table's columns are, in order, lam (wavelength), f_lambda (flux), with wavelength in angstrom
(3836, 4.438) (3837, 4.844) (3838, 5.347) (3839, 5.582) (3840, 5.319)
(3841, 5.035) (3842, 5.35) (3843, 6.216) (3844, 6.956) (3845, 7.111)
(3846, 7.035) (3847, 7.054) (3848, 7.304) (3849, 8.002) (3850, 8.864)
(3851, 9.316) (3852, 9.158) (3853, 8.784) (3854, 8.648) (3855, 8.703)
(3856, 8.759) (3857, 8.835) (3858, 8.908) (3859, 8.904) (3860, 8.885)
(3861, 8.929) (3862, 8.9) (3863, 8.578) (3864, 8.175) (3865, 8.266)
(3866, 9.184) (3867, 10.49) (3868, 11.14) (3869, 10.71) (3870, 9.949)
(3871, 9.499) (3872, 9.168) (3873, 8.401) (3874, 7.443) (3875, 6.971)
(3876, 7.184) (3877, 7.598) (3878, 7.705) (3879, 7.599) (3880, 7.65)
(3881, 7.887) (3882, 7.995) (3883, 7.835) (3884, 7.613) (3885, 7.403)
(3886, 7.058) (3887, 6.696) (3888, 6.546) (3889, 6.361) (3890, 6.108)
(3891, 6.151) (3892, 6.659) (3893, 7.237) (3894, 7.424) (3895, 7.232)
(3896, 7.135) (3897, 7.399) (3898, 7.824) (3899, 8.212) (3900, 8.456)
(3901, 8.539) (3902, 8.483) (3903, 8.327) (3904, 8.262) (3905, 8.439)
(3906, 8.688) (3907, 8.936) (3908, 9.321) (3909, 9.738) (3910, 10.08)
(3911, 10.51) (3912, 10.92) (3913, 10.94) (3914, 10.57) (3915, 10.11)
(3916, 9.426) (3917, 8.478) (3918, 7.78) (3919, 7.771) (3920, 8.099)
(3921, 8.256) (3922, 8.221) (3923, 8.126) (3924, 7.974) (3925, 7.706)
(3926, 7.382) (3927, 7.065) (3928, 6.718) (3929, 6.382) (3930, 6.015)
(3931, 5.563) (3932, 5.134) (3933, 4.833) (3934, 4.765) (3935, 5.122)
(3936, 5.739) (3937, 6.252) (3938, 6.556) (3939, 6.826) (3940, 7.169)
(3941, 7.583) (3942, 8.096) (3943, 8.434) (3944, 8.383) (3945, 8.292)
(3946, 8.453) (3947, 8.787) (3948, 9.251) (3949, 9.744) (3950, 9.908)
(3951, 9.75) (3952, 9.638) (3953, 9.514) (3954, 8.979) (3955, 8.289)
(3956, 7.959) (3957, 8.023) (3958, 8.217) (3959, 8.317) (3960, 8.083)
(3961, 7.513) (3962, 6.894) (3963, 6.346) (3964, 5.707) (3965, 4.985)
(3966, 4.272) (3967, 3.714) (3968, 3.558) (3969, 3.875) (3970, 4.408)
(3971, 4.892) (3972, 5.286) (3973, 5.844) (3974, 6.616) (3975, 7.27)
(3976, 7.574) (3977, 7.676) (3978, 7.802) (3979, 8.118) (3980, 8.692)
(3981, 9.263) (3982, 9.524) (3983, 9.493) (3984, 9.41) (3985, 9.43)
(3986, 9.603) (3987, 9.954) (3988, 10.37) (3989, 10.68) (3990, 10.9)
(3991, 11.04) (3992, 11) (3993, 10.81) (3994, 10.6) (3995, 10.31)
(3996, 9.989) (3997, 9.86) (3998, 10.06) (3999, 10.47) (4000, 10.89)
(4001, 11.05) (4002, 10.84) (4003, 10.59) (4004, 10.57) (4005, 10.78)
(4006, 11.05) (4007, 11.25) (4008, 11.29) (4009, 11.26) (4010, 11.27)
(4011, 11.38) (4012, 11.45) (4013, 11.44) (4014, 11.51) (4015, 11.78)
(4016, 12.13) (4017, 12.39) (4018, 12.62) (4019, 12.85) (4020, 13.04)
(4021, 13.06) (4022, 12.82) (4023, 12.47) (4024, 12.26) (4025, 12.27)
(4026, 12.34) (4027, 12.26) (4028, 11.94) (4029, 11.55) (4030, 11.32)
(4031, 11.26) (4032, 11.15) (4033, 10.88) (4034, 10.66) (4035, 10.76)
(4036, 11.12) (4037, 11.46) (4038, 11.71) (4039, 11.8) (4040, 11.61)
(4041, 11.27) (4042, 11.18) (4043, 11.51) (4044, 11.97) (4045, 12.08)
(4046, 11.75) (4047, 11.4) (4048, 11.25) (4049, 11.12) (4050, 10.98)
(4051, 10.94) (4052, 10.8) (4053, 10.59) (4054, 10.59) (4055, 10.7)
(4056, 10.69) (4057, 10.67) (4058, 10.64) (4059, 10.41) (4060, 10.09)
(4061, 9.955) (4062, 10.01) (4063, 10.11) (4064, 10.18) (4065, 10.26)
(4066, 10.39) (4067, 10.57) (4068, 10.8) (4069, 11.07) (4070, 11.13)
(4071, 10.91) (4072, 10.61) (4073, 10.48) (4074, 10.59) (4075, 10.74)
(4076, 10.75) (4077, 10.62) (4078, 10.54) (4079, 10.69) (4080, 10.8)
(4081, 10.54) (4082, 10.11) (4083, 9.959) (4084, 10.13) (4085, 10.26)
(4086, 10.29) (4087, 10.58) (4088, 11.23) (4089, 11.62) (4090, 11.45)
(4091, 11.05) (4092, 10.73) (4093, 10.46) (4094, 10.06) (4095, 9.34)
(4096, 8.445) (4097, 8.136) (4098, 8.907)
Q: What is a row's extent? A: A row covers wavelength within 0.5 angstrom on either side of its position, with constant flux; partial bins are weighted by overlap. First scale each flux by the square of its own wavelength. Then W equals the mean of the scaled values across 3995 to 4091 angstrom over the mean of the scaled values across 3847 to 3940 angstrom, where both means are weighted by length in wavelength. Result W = 1.5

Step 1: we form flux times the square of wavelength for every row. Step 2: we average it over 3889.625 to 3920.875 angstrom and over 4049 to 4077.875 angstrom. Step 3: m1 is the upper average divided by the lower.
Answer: 1.3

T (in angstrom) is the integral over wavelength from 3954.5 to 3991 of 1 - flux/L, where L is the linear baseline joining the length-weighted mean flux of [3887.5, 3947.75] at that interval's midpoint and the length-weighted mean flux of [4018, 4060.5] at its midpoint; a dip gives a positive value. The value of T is 7.6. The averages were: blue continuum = 7.77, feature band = 7.51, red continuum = 11.5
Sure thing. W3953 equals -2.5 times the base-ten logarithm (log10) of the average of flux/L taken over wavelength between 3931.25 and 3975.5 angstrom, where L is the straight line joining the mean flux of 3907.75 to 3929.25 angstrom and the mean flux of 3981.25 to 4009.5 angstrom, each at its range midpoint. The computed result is 0.33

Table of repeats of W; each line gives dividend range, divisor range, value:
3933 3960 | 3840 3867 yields 1.03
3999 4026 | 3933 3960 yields 1.52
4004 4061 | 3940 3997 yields 1.45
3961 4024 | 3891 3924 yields 1.16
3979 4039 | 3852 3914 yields 1.41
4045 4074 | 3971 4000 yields 1.21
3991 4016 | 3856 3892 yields 1.43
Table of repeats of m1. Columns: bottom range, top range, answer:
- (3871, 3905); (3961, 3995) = 1.08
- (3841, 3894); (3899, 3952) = 1.04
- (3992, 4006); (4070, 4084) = 1.04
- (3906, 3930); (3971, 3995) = 1.07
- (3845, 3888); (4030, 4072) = 1.43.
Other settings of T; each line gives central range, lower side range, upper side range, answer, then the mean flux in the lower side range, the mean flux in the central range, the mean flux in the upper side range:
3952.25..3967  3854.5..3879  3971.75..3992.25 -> 2.6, 8.78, 7.28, 8.85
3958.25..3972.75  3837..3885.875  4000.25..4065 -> 6.4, 8.01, 5.61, 11.3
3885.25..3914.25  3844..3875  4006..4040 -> 4.0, 8.71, 8.19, 11.8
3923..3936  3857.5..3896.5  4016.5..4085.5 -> 3.9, 8.04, 6.28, 11.1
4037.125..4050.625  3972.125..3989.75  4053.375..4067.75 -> -2.0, 8.63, 11.5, 10.4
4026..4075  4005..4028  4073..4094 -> 1.3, 12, 11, 10.6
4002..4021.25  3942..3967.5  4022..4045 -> -1.9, 7.9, 11.6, 11.6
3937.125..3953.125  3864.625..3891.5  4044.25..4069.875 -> 1.1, 8.02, 8.45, 10.7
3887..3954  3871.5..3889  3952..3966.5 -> -4.0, 7.54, 7.93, 7.44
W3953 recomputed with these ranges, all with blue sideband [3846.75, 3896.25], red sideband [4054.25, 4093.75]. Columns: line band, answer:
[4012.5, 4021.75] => -0.24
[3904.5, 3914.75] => -0.14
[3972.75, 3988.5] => 0.11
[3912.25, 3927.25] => 0.02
